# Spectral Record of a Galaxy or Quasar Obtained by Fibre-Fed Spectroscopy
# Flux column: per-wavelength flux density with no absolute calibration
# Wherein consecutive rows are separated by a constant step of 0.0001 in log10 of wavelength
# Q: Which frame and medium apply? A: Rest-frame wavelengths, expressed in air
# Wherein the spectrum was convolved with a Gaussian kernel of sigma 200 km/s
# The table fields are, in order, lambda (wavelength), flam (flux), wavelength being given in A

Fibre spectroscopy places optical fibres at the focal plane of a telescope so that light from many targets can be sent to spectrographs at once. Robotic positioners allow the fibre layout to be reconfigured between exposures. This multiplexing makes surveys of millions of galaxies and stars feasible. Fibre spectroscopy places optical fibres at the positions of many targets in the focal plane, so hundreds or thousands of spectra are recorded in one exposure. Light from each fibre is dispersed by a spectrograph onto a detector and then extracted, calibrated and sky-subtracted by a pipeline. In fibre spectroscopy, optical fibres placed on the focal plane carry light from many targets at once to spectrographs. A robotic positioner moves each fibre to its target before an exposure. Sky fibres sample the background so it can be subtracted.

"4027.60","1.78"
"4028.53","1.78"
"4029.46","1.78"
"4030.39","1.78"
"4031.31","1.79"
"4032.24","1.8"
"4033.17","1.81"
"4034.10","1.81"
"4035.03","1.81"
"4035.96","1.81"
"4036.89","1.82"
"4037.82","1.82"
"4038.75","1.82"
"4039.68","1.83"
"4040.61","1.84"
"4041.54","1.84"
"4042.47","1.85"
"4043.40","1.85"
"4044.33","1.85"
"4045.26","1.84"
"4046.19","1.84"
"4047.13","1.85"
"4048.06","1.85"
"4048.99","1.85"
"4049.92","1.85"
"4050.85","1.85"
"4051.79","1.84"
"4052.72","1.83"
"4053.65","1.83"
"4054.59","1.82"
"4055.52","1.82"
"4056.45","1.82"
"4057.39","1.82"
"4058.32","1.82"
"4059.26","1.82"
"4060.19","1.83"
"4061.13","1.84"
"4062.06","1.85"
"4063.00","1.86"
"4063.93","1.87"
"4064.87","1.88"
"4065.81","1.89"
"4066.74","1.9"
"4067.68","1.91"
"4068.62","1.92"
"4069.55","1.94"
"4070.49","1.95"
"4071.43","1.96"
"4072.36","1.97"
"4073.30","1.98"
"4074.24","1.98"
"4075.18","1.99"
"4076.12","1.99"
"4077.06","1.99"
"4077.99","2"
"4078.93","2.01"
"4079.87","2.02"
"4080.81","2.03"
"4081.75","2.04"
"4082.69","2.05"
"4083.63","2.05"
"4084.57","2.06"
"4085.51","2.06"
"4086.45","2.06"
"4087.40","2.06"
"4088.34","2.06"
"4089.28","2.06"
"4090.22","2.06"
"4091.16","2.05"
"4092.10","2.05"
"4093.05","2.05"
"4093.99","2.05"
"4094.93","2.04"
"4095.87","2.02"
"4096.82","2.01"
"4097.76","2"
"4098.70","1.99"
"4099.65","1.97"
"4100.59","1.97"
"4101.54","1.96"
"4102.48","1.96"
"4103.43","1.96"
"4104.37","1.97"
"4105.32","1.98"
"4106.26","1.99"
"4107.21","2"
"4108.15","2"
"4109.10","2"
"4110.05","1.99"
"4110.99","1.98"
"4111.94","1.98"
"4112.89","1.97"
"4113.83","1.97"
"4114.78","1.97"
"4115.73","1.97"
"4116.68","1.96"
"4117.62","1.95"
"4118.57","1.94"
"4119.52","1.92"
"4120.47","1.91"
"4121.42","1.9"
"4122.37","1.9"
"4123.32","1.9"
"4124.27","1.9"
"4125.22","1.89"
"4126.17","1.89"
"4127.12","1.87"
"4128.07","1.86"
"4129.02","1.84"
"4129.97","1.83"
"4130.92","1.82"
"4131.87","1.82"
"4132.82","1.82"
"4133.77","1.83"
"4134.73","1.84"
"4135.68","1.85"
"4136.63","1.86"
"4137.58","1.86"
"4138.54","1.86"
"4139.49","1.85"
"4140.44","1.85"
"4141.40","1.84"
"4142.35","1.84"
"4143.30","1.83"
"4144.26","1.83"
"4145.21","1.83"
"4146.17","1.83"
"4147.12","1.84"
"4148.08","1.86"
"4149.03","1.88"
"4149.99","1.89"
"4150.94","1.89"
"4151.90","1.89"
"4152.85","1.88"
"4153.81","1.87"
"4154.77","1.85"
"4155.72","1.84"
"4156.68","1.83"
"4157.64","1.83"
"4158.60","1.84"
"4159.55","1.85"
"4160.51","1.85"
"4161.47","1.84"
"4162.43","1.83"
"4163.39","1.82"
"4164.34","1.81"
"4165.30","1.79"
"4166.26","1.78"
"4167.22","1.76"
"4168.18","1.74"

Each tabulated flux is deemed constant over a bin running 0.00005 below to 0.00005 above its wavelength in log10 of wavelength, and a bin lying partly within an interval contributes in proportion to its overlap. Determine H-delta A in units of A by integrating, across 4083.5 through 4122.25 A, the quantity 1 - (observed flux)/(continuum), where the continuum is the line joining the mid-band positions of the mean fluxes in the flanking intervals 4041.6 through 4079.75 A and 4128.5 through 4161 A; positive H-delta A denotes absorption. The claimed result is -2.68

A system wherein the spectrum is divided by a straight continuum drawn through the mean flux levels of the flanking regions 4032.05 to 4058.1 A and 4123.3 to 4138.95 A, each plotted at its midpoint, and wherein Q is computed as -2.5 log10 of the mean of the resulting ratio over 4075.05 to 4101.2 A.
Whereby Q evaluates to -0.10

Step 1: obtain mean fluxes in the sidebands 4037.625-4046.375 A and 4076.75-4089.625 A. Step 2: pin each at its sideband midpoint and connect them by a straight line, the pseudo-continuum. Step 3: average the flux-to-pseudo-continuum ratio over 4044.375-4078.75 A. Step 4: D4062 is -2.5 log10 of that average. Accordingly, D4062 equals 0.03 mag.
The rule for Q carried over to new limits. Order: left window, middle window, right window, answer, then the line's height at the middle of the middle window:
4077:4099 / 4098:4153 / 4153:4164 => 0.02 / 1.93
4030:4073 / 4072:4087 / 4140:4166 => -0.09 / 1.85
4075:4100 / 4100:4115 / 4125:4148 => -0.01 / 1.96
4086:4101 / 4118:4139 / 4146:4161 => 0.04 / 1.93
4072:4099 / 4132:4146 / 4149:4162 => 0.03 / 1.9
